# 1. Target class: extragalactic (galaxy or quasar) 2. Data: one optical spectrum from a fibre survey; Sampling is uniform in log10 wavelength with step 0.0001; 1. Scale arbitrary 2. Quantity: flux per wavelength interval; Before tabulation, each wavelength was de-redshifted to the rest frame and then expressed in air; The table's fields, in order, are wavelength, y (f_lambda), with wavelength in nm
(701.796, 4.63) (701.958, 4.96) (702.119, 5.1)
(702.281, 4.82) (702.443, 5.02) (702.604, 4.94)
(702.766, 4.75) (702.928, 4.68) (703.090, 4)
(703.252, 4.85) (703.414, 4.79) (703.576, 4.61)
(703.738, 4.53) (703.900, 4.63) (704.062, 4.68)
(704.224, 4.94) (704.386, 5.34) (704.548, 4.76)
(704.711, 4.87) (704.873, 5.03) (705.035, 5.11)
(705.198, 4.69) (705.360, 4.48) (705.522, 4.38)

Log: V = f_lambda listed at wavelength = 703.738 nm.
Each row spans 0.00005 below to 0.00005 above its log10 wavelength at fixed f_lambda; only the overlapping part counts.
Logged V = 4.53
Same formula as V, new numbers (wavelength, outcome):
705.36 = 4.48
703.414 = 4.79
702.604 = 4.94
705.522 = 4.38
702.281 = 4.82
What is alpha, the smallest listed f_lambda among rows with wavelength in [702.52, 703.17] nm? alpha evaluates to 4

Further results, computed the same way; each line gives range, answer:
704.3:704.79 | 4.76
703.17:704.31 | 4.53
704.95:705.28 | 4.69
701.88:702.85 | 4.75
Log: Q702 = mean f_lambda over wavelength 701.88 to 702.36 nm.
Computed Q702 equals 4.96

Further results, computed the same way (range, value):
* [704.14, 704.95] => 4.99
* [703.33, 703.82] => 4.64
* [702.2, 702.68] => 4.93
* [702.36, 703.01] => 4.85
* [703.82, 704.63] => 4.87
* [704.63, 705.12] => 5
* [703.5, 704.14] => 4.61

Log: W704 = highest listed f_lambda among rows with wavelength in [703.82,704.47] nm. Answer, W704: 5.34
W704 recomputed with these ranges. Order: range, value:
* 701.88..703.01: 5.1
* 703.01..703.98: 4.85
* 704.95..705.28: 5.11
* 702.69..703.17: 4.75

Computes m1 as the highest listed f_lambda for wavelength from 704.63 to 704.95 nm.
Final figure 5.03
